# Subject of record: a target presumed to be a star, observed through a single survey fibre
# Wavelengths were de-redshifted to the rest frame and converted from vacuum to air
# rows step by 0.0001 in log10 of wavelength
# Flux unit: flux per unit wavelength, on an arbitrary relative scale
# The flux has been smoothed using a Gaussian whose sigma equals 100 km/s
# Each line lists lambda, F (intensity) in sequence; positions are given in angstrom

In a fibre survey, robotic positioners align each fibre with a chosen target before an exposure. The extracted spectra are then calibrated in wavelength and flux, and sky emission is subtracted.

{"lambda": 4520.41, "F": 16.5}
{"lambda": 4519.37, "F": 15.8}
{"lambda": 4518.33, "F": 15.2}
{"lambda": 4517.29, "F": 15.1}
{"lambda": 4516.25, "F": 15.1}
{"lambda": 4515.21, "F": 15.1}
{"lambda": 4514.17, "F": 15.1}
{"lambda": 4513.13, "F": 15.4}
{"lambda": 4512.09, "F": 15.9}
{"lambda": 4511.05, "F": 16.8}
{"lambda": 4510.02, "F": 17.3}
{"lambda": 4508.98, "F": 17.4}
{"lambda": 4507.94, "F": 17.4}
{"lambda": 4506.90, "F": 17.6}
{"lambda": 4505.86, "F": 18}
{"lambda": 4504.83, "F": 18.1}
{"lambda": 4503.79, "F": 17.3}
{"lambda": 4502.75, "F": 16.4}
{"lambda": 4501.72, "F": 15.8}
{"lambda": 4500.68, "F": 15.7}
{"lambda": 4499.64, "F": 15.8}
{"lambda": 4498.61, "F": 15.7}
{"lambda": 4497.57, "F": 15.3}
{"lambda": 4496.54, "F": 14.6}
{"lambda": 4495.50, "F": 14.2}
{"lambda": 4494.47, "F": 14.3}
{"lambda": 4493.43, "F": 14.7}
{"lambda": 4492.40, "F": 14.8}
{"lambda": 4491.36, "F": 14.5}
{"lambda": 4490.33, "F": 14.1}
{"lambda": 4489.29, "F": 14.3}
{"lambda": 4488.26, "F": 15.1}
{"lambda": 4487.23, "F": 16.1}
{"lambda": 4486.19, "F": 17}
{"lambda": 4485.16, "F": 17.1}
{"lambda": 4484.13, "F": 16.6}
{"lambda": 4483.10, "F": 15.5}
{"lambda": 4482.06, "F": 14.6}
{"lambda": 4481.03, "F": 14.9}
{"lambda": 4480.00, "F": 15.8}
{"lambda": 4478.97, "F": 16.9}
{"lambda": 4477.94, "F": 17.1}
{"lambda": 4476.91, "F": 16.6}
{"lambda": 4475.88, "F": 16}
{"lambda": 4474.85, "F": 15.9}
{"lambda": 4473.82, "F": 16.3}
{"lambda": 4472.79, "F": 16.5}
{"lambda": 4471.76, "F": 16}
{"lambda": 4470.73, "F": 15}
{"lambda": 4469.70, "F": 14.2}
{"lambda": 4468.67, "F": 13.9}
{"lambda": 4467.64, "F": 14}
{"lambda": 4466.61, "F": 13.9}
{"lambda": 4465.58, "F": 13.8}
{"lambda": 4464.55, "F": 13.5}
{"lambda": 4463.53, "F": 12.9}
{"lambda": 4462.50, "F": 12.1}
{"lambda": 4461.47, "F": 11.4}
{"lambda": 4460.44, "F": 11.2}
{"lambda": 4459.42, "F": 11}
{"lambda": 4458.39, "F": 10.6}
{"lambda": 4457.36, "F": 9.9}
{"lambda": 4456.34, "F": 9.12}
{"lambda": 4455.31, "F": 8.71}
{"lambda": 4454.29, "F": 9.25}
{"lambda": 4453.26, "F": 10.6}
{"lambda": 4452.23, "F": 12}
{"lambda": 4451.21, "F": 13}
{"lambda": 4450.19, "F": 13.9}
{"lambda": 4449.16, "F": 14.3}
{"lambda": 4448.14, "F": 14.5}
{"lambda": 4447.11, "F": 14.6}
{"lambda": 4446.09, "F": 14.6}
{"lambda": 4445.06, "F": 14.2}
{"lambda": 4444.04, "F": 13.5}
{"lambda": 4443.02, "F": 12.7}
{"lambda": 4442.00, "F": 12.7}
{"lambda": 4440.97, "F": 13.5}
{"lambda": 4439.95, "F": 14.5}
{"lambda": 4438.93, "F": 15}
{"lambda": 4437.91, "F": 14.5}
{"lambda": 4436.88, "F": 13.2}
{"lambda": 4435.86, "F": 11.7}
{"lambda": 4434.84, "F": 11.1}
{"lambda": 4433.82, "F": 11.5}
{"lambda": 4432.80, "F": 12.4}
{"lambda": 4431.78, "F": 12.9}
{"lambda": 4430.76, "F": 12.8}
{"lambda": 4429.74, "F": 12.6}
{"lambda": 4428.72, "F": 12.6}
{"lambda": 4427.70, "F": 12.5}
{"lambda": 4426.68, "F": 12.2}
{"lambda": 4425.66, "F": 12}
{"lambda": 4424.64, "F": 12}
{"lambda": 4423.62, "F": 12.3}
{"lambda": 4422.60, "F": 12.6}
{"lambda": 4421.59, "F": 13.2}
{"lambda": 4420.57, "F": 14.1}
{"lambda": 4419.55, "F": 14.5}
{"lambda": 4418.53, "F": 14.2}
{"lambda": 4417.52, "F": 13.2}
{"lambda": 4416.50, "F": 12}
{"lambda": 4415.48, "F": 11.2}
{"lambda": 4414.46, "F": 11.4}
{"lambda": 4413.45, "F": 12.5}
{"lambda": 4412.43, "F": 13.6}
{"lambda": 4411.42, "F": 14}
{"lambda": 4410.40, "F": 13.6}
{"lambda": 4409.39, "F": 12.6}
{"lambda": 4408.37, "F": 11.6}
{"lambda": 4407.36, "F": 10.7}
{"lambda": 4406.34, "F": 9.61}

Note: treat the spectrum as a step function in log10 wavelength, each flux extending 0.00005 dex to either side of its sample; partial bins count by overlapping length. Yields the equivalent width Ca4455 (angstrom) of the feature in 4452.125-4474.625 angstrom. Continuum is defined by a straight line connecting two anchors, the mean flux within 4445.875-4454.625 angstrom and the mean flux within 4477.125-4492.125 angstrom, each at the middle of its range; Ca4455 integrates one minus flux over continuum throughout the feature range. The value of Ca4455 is 2.38 angstrom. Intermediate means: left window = 13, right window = 15.7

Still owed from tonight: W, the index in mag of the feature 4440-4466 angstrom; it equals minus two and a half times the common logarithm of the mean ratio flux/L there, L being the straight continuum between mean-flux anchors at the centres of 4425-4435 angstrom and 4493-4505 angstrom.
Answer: 0.09 mag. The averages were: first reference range 12.3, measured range 12.3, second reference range 15.6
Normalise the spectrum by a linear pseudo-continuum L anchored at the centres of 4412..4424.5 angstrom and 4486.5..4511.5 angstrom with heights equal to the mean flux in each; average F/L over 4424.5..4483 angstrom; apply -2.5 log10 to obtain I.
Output 0.07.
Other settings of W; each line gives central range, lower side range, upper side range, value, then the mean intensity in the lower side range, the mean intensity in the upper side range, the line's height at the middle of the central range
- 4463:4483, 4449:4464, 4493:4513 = -0.16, 11.3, 16.2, 13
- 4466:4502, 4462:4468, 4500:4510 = -0.02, 13.4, 17.1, 15.1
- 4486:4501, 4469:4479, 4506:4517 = 0.08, 16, 16.3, 16.2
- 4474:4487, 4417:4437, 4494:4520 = -0.09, 12.7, 16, 14.9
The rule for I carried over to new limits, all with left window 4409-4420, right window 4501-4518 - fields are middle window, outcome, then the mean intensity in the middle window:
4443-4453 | 0.04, 13.7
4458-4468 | 0.19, 12.4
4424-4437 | 0.11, 12.2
